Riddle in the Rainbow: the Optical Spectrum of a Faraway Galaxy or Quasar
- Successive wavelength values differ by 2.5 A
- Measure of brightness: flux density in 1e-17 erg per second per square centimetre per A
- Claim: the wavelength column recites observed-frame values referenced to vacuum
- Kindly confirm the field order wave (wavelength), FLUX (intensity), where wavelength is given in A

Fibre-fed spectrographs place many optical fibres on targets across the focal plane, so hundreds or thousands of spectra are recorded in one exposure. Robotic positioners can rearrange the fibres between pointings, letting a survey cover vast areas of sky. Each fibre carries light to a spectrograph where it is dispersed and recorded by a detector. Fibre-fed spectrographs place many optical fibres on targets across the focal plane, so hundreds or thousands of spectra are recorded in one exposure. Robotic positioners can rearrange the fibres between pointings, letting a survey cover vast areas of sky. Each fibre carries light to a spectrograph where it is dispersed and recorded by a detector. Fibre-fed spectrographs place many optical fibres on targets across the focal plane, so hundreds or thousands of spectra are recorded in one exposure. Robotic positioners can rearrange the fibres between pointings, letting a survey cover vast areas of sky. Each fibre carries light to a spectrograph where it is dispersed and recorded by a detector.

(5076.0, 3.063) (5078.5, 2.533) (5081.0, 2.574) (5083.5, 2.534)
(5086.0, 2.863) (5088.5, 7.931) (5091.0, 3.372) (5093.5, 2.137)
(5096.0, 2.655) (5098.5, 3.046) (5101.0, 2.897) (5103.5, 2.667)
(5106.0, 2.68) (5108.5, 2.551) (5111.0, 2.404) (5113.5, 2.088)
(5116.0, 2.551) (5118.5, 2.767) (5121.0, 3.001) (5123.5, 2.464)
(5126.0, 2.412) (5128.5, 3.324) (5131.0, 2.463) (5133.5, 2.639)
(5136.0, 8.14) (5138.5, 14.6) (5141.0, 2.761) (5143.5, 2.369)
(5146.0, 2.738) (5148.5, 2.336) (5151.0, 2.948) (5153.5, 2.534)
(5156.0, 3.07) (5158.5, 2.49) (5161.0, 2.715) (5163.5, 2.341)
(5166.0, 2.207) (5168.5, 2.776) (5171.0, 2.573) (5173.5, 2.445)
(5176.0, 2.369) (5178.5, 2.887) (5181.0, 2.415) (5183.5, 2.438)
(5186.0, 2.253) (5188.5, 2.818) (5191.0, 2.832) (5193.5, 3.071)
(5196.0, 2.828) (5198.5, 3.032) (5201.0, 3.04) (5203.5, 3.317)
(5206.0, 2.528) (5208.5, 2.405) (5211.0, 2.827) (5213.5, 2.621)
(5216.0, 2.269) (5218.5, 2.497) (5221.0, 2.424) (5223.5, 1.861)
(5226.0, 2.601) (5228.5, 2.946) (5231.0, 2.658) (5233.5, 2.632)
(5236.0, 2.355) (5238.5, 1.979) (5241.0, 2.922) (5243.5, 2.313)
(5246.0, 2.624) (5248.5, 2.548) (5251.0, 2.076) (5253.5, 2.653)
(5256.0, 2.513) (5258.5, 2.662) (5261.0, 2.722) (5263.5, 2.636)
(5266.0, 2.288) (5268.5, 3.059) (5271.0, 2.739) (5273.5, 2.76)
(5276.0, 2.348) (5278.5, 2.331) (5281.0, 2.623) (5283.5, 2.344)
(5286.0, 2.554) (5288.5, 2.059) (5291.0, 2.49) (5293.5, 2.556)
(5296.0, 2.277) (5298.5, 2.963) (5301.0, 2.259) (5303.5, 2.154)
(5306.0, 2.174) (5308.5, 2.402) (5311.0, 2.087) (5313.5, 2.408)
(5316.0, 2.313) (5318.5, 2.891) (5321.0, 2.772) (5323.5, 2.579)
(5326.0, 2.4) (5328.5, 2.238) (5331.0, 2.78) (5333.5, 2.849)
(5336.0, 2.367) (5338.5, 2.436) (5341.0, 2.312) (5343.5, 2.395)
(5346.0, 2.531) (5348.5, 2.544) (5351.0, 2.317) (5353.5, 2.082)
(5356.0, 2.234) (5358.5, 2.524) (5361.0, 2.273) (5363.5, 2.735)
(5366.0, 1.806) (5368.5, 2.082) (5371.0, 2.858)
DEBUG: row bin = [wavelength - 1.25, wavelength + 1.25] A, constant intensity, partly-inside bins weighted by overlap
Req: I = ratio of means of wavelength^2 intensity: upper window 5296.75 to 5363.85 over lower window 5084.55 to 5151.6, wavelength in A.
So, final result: 0.75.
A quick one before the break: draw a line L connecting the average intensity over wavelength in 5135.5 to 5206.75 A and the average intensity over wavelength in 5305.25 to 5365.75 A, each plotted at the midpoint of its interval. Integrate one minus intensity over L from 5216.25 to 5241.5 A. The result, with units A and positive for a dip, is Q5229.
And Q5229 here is 4.1 A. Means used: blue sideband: 3.23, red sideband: 2.44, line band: 2.47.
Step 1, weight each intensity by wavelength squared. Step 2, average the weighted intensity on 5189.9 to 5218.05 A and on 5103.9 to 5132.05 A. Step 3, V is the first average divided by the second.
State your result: 1.1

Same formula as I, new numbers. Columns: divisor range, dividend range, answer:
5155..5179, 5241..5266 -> 1.02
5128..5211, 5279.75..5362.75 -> 0.81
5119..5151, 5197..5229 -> 0.67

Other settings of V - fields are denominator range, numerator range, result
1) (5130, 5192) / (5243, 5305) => 0.80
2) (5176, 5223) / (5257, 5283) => 1.00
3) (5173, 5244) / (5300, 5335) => 0.98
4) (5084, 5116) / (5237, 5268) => 0.87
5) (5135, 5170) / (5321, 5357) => 0.69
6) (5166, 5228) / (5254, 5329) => 0.98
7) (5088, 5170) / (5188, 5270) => 0.83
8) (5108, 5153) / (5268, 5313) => 0.72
